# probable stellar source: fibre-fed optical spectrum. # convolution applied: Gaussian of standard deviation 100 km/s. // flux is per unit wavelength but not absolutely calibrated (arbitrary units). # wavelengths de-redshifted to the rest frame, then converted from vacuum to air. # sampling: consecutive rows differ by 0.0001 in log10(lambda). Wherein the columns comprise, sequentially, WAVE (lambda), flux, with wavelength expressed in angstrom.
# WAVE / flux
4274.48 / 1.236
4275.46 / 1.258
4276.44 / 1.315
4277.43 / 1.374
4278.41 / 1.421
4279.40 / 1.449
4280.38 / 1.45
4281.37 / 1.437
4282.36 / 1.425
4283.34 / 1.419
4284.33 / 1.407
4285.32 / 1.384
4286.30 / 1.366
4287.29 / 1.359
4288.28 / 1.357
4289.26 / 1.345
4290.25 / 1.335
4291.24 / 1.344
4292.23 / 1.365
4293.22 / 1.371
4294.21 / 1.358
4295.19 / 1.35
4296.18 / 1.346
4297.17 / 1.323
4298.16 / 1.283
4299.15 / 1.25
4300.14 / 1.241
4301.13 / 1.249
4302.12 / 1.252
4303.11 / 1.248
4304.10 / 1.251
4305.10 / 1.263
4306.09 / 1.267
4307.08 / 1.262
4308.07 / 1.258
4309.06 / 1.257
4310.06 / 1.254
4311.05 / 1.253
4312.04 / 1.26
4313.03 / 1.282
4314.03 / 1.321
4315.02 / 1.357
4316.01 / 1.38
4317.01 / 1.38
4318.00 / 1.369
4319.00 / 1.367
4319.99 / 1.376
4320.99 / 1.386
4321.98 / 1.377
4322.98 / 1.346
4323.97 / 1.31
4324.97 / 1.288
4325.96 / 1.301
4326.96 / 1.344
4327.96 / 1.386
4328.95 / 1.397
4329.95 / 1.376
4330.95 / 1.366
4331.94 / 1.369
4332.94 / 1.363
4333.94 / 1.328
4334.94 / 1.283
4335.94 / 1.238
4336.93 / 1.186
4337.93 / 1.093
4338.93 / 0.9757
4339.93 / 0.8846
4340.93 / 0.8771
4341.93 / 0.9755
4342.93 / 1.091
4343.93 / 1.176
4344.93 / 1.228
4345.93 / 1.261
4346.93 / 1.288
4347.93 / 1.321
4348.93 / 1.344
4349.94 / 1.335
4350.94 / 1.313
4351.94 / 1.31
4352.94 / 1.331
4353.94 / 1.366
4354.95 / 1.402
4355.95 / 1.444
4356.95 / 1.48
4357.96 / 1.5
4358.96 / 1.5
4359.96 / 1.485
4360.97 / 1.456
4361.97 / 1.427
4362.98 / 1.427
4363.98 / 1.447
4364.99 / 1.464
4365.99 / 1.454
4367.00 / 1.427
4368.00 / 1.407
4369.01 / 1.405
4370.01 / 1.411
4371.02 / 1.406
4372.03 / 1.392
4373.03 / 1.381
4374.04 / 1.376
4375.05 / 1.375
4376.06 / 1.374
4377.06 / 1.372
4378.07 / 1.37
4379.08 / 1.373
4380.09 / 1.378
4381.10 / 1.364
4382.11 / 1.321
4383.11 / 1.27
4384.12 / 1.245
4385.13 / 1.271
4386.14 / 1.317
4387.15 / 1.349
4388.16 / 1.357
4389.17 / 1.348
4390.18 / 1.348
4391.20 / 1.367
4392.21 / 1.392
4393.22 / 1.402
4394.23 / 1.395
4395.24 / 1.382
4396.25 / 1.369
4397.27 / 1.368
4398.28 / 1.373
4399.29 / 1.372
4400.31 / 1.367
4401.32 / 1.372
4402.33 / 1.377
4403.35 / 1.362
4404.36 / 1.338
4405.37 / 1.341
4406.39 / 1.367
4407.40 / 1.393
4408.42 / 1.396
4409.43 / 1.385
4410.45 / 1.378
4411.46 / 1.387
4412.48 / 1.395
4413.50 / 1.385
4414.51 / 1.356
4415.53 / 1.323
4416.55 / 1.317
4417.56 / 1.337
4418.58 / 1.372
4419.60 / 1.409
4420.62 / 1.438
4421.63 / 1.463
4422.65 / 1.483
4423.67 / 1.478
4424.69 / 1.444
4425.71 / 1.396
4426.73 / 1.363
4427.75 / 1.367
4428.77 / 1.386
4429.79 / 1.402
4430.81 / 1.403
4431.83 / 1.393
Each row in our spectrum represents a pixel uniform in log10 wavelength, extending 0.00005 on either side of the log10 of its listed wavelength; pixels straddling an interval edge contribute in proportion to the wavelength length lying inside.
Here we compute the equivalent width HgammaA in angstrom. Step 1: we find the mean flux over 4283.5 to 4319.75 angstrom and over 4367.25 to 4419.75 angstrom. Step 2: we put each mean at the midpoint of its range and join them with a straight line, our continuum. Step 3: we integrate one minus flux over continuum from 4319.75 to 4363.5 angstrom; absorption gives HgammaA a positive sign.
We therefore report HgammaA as 1.1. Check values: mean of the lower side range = 1.32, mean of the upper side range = 1.37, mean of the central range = 1.3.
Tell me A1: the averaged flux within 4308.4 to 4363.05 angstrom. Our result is 1.3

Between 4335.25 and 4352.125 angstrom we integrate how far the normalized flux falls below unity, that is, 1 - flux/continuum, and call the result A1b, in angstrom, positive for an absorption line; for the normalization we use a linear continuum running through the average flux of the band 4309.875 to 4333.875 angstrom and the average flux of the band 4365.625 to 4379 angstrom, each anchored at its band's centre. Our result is 2.43 angstrom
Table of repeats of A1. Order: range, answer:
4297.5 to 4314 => 1.26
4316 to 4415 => 1.34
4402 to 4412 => 1.37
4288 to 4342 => 1.29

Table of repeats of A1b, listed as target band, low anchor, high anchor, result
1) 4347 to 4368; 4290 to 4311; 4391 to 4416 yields -1.1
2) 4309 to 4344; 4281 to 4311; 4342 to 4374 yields 2.0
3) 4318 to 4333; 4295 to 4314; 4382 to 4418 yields -0.8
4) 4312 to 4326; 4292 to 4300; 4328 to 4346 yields -1.0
